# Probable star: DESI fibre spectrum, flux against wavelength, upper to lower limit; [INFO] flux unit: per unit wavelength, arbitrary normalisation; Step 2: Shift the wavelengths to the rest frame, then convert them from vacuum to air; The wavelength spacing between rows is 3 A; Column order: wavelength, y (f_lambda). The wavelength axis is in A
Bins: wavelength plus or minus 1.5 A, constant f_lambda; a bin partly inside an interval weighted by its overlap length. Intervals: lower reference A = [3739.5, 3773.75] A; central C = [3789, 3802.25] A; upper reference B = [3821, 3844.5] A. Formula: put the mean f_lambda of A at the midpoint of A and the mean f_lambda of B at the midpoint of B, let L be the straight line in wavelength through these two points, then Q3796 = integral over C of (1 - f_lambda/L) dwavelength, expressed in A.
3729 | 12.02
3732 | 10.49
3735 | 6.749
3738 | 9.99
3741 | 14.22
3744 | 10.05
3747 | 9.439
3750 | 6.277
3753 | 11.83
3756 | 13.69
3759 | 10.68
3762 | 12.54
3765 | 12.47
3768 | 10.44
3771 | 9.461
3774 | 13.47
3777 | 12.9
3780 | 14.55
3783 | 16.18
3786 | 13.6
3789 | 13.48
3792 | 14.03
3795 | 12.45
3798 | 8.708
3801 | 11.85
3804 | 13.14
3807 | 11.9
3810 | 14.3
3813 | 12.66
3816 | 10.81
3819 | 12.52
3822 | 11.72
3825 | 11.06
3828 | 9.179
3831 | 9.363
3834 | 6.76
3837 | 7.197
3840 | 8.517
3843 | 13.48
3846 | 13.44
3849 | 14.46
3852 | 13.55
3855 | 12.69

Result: -2.06 A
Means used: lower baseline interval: 11.1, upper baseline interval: 9.62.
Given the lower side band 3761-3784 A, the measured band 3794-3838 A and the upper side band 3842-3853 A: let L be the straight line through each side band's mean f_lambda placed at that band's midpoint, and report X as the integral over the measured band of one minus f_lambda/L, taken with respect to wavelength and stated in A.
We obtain 7.8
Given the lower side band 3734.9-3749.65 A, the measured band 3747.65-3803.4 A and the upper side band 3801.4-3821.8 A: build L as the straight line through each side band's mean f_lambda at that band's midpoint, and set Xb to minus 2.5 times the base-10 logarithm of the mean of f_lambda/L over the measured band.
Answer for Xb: -0.08 mag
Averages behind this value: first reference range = 10.1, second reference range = 12.5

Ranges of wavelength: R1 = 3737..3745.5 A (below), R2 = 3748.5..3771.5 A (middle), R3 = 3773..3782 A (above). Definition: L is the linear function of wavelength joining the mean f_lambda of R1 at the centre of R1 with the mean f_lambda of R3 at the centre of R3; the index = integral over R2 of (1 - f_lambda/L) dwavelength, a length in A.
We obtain 3.10 A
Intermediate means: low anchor 11.5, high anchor 13.8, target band 11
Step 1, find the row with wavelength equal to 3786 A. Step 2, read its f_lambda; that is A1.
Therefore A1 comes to 13.6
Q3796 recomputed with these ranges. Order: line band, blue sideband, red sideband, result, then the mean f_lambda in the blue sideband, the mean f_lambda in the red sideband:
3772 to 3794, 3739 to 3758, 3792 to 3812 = -4.01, 10.9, 12.2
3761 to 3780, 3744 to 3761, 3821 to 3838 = -3.65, 10.4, 9.2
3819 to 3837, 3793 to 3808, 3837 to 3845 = 2.00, 11.7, 10.4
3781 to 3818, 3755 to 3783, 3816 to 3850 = -3.79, 12.4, 10.6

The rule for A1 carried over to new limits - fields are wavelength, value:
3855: 12.69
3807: 11.9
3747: 9.439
